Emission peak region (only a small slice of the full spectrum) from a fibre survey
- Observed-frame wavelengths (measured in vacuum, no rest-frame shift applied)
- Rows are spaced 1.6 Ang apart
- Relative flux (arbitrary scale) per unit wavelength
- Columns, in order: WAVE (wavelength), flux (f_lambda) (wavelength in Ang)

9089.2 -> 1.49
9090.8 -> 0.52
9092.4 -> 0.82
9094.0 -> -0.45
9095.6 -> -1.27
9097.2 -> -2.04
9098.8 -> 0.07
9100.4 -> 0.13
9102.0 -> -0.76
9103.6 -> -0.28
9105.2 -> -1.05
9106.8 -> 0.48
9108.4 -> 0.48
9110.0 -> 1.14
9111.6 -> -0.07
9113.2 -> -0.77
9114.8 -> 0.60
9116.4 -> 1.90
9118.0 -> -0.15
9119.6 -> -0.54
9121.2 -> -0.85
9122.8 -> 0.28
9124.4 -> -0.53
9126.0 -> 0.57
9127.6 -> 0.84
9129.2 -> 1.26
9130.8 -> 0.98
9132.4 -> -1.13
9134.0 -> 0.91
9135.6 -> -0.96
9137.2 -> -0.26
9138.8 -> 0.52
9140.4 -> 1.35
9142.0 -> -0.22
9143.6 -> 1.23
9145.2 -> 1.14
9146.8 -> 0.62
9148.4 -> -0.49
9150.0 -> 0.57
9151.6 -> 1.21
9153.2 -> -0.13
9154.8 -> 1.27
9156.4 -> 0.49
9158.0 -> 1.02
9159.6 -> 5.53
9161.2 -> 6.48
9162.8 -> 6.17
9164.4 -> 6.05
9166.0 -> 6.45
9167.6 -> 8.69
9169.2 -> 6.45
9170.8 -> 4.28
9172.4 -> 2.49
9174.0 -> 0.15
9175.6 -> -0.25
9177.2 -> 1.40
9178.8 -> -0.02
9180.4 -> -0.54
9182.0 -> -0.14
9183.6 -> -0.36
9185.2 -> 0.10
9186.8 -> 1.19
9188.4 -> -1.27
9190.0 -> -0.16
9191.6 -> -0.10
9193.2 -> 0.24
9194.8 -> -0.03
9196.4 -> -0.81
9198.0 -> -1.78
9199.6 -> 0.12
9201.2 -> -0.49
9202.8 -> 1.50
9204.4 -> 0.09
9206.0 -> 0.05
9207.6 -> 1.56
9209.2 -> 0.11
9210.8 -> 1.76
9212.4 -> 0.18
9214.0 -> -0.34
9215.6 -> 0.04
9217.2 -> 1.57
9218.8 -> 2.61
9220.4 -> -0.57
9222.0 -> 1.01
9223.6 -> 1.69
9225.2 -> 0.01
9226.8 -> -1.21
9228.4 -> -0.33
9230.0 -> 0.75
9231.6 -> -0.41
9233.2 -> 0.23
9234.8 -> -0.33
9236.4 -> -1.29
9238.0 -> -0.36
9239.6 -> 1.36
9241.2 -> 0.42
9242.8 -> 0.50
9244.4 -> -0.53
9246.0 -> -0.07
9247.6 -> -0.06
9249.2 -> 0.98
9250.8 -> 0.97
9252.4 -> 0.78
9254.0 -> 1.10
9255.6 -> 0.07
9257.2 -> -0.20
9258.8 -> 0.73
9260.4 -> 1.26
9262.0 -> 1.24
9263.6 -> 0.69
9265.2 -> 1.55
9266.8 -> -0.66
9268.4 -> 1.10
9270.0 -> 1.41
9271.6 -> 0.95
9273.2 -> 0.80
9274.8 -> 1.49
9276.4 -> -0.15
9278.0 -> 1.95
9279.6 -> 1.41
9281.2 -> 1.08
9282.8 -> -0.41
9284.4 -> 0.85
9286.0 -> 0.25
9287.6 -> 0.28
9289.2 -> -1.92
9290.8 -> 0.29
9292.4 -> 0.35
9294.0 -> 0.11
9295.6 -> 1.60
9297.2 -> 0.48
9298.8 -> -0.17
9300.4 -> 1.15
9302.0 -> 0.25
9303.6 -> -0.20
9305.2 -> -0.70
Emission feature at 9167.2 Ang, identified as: [O II] 3727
